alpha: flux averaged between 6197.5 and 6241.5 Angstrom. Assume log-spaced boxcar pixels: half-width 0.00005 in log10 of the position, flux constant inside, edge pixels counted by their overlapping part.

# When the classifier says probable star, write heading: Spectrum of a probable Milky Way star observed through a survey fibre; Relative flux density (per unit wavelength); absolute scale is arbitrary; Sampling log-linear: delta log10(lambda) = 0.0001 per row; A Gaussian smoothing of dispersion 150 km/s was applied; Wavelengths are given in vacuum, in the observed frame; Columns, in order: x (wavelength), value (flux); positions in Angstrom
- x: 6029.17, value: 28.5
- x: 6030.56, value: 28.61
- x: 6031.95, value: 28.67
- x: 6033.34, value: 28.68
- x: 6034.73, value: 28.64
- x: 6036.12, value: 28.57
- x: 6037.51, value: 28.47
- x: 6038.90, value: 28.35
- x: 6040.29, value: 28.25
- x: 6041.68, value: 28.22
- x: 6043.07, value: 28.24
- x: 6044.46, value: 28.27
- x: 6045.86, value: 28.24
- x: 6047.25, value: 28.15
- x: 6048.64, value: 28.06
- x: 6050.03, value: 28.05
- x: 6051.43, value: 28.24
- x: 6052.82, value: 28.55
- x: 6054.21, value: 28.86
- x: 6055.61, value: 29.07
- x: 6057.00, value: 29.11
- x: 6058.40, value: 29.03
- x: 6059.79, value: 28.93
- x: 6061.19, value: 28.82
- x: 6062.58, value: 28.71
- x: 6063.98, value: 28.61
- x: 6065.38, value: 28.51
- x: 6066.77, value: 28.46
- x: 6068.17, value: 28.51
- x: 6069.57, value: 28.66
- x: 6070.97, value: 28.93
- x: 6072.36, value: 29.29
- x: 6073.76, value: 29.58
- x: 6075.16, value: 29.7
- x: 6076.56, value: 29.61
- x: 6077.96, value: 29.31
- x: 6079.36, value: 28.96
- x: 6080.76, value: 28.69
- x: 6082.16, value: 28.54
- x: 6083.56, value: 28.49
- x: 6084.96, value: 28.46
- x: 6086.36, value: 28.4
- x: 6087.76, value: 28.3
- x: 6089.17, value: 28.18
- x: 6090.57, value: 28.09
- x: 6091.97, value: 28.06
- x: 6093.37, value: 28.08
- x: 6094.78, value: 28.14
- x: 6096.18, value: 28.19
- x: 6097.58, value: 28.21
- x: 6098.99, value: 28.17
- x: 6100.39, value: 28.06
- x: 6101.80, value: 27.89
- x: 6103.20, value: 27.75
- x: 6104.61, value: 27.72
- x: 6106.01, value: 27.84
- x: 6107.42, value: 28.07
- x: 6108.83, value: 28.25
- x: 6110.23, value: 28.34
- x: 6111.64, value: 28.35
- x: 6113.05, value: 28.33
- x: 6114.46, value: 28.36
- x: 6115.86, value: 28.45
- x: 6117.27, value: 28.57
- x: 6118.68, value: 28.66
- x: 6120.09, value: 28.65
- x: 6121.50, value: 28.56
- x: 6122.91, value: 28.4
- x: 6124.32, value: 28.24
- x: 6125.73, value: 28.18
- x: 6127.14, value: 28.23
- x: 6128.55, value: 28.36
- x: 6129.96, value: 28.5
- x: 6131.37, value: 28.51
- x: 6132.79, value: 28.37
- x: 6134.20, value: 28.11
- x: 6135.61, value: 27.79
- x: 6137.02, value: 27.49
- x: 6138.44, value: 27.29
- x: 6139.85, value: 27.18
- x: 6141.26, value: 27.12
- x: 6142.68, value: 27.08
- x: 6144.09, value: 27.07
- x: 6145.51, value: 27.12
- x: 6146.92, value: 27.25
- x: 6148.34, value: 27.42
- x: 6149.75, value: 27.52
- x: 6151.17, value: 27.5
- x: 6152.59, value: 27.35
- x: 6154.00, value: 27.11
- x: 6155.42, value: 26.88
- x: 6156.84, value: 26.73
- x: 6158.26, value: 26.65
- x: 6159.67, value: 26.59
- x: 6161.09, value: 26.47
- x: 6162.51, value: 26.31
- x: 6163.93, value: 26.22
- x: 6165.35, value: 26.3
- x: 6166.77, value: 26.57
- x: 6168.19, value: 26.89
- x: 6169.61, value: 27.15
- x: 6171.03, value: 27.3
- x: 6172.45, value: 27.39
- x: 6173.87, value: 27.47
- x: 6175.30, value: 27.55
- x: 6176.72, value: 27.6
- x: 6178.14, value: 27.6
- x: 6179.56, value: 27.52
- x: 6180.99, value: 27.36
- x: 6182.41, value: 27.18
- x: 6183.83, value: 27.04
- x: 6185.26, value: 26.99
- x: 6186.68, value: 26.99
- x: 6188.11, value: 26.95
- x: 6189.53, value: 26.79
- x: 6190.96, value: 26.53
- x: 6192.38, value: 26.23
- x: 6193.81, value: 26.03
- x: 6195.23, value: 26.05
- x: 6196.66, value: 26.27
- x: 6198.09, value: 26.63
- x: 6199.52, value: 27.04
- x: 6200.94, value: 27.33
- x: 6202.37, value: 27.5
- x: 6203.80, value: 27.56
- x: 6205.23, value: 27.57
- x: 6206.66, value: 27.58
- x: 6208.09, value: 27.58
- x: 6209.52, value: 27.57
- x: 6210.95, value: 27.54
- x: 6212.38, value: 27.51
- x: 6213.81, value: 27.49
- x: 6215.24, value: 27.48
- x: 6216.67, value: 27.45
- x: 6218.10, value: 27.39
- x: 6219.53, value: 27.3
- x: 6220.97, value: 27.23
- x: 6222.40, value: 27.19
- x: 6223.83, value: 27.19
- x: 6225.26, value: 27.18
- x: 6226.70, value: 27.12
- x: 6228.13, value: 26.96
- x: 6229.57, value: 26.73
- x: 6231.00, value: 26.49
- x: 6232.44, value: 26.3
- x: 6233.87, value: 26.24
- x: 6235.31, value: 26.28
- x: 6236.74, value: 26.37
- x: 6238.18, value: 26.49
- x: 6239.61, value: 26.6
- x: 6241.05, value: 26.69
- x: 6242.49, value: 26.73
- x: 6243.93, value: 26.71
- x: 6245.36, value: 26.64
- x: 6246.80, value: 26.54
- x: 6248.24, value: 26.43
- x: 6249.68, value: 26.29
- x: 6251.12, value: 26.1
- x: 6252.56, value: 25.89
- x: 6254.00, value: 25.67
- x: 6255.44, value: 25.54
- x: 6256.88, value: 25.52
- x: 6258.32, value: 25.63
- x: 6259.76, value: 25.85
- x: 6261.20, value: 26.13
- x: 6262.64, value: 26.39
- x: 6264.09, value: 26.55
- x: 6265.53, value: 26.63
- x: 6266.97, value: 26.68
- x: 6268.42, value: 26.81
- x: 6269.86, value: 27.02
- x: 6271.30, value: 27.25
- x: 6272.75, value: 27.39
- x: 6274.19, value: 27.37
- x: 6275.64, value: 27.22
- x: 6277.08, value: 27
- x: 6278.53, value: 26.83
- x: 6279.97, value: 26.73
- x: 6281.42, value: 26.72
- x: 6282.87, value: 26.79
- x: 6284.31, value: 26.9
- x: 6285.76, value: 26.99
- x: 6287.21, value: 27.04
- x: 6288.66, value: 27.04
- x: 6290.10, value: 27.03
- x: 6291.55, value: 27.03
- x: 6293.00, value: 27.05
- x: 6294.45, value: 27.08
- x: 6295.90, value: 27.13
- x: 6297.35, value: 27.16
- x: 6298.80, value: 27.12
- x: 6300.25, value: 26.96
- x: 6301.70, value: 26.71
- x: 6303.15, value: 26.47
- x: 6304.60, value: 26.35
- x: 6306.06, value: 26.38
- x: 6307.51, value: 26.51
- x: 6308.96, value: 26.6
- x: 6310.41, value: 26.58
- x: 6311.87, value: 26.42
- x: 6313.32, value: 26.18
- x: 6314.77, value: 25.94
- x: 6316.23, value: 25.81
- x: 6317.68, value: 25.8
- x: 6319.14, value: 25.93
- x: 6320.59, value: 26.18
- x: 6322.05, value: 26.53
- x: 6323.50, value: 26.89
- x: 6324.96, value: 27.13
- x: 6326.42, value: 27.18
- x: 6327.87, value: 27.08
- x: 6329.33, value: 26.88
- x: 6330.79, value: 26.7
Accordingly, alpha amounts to 27.1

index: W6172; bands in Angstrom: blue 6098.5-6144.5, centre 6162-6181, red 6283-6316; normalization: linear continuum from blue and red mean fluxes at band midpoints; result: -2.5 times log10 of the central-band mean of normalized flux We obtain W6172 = 0.02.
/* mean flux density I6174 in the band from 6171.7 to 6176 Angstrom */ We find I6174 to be 27.4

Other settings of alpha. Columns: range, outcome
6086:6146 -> 28.1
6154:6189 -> 27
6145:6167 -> 26.9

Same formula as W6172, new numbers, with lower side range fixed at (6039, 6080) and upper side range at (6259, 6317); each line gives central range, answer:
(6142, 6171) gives 0.04 mag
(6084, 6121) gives 0.00 mag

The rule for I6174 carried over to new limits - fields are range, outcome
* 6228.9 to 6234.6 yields 26.4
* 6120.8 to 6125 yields 28.4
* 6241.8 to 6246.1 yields 26.7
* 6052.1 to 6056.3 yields 28.8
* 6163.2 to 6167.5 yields 26.4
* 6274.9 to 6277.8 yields 27.1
